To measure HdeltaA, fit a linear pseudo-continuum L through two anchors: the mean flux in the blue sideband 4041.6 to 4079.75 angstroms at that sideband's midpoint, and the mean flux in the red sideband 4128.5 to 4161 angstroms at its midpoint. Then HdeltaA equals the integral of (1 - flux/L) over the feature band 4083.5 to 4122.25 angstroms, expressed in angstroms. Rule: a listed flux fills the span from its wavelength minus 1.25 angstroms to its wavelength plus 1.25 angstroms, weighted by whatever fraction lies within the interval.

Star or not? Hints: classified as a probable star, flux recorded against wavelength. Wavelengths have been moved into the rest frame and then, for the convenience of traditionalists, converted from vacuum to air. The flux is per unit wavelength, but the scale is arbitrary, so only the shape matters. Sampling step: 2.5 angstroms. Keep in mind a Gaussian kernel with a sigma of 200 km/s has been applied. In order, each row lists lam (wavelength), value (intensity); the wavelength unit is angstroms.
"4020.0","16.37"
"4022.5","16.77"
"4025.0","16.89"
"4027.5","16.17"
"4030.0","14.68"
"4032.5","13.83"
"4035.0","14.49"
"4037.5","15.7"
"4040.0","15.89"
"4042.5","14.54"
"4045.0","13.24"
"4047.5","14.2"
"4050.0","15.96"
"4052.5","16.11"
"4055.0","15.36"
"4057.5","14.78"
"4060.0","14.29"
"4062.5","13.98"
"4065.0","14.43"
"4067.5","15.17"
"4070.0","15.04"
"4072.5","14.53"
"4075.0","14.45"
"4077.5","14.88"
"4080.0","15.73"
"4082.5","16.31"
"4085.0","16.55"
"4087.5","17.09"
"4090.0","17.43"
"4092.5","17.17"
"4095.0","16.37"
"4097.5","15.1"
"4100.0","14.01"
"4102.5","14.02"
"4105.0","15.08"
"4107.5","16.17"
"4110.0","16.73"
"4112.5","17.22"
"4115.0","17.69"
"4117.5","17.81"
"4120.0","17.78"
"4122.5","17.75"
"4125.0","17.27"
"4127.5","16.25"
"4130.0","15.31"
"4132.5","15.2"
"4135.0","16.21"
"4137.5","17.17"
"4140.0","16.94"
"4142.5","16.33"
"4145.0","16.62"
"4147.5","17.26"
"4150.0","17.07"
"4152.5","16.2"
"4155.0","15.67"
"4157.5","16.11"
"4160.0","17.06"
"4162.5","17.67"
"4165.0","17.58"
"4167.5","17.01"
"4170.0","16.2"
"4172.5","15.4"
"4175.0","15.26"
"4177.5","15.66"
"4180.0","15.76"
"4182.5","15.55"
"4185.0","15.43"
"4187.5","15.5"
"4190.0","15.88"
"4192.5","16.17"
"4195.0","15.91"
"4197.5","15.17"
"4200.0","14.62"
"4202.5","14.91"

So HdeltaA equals -2.2 angstroms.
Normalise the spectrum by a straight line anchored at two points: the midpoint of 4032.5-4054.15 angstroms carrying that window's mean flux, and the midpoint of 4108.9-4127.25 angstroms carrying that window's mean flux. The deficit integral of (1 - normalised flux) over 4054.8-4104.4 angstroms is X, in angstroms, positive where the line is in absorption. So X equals 2.49 angstroms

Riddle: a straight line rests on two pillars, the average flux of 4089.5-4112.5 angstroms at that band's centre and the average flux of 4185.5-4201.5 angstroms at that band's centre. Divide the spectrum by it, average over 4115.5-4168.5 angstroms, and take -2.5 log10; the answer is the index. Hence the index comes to -0.07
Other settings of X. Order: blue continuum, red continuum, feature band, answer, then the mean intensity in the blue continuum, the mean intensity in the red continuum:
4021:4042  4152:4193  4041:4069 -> 1.58 angstroms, 15.5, 16.1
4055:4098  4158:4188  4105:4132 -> -1.82 angstroms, 15.5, 16.2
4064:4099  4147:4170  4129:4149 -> 0.16 angstroms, 15.7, 16.8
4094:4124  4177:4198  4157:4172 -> -0.97 angstroms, 16.3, 15.7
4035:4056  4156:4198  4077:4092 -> -1.04 angstroms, 15.1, 16.1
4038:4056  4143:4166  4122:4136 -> 0.10 angstroms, 15.1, 16.8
